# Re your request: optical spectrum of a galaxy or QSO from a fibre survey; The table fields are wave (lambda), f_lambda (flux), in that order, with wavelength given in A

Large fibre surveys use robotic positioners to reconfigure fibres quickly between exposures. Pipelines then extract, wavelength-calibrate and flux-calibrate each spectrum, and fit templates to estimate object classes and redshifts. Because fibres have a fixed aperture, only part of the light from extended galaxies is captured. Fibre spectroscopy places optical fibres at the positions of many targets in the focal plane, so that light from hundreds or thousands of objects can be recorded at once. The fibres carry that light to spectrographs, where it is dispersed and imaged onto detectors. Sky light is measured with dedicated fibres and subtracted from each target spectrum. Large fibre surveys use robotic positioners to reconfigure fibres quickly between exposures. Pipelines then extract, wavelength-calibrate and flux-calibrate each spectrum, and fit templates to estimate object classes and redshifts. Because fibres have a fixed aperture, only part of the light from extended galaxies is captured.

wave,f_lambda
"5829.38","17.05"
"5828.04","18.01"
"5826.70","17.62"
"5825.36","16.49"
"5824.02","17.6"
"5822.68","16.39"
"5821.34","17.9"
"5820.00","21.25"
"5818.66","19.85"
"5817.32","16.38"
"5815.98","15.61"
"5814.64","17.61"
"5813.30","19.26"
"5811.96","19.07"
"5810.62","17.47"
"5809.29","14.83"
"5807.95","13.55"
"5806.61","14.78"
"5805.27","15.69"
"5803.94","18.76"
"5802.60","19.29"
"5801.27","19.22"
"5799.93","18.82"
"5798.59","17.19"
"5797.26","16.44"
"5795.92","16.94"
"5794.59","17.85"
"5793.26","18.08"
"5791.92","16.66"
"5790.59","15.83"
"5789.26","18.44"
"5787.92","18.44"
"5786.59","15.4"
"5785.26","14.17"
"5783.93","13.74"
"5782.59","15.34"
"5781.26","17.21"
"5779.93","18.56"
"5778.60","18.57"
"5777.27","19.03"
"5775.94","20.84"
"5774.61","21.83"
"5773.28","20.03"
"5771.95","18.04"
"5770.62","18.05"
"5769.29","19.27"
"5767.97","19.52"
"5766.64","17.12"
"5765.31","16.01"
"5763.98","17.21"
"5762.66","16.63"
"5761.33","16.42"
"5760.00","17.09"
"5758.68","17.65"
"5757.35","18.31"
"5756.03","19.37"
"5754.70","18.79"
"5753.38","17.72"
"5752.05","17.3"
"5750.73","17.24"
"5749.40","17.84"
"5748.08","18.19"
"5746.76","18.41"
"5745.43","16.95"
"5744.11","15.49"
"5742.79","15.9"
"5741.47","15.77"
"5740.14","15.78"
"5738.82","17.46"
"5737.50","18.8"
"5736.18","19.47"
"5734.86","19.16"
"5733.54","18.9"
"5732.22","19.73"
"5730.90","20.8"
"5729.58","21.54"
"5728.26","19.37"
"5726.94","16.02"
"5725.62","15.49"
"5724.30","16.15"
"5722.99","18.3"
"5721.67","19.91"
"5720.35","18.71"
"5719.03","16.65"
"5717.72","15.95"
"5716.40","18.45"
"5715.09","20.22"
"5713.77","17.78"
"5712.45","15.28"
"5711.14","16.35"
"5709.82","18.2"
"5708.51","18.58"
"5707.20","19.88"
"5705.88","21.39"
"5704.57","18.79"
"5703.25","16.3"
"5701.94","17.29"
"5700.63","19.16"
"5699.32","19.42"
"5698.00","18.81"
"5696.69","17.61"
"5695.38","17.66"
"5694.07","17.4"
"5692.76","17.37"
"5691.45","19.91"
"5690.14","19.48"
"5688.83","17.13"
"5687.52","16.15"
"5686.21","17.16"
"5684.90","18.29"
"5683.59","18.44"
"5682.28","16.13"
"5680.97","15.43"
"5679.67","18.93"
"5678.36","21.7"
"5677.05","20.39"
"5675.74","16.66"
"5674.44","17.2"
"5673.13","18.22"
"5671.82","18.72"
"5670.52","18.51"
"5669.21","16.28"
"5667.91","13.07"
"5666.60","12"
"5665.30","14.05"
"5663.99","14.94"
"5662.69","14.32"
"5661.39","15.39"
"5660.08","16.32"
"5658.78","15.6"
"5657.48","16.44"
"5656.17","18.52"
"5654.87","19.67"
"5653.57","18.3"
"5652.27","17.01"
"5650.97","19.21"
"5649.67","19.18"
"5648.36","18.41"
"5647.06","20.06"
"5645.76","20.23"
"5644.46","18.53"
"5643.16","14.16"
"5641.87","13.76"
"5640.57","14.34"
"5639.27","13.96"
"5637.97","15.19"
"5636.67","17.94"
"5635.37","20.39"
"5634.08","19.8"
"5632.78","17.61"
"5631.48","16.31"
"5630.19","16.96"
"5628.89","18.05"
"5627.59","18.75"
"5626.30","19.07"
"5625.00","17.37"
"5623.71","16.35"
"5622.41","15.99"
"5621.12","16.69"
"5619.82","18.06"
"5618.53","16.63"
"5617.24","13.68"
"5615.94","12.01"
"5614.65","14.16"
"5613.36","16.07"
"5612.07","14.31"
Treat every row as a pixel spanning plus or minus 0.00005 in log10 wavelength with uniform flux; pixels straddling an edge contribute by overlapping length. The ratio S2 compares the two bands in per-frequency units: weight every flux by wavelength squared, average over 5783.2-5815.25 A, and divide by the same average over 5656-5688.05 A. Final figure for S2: 1.06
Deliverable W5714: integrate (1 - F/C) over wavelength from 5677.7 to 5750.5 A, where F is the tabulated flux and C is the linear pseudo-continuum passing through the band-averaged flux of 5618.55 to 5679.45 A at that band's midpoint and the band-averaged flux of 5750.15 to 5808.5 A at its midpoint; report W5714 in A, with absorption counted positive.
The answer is -2.7 A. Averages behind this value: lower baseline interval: 17.2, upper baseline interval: 17.6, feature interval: 18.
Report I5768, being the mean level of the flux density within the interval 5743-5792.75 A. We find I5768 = 17.6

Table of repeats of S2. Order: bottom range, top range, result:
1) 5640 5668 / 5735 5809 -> 1.10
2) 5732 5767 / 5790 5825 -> 1.01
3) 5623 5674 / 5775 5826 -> 1.08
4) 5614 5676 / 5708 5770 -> 1.10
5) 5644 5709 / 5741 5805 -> 1.03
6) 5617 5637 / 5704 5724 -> 1.07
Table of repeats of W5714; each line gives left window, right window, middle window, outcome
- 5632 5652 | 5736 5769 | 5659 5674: 1.6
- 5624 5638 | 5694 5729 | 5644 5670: 1.7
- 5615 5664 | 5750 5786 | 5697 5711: -1.0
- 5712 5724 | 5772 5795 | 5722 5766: 0.1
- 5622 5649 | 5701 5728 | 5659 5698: 1.1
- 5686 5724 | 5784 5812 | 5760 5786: -0.8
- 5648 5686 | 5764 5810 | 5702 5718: -0.8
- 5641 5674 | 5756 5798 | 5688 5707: -1.5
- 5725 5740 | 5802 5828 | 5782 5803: 0.9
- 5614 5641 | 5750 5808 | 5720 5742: -1.3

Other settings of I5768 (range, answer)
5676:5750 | 18.1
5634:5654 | 17.5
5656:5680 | 16.6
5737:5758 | 17.4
